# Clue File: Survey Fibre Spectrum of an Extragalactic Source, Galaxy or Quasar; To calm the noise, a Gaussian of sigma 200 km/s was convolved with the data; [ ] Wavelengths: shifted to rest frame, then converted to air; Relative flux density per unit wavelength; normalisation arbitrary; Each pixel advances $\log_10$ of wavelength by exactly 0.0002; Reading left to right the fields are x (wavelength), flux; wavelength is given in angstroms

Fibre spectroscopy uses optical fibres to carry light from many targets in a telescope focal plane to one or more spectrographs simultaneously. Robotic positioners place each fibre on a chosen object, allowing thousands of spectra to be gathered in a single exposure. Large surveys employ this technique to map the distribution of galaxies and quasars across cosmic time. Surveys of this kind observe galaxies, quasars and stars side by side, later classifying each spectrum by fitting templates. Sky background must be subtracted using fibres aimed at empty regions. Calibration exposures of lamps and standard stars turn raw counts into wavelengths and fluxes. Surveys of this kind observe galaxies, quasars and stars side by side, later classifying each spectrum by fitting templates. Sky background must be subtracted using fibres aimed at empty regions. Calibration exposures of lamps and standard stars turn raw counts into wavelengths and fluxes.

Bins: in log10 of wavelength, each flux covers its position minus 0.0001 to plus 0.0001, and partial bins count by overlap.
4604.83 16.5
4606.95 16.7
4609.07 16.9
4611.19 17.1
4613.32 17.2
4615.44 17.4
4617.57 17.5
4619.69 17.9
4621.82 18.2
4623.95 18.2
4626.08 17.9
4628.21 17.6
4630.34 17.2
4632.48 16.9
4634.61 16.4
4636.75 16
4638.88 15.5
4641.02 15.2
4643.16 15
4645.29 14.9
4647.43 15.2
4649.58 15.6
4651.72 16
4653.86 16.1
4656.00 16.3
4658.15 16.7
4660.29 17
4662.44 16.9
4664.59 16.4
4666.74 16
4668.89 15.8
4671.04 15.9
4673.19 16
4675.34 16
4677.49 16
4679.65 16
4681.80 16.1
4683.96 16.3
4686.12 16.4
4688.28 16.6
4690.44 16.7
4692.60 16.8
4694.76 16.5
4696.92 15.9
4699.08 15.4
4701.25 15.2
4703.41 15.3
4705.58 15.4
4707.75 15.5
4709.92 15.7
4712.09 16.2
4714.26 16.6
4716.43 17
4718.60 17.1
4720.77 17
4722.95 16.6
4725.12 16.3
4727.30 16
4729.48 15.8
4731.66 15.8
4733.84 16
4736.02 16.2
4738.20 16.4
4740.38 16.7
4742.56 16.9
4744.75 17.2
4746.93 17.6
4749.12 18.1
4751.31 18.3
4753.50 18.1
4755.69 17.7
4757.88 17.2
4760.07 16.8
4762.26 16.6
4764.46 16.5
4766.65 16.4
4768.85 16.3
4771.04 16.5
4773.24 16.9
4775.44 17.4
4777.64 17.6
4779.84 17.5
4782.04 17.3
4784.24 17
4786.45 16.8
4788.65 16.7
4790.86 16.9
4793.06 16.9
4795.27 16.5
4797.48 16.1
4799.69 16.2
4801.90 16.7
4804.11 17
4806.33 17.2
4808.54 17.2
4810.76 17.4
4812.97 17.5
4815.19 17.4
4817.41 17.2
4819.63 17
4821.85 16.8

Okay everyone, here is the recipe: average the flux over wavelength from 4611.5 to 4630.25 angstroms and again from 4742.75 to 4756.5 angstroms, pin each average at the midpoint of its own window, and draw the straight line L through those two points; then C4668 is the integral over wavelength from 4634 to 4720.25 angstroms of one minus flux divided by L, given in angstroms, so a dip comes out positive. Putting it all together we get 8.2 angstroms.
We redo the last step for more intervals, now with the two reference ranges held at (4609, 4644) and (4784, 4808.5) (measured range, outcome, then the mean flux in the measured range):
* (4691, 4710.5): 1.3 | 15.8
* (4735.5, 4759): -0.8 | 17.3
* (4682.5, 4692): 0.2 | 16.5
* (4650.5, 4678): 1.1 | 16.2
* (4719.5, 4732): 0.4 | 16.3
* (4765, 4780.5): -0.1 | 16.9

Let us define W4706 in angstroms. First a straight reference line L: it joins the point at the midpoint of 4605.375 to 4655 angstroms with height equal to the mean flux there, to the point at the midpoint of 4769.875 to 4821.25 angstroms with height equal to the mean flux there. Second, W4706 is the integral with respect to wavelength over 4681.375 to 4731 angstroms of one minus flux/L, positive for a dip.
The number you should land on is 1.8 angstroms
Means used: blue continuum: 16.6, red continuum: 17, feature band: 16.2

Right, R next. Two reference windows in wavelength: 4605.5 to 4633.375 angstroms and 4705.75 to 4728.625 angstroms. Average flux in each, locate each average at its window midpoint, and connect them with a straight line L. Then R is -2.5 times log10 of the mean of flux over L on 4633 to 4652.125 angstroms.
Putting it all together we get 0.11 mag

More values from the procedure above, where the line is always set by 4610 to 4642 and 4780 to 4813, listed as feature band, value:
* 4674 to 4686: 0.060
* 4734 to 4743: 0.031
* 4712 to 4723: 0.010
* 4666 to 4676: 0.072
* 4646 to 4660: 0.068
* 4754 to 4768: 0.002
